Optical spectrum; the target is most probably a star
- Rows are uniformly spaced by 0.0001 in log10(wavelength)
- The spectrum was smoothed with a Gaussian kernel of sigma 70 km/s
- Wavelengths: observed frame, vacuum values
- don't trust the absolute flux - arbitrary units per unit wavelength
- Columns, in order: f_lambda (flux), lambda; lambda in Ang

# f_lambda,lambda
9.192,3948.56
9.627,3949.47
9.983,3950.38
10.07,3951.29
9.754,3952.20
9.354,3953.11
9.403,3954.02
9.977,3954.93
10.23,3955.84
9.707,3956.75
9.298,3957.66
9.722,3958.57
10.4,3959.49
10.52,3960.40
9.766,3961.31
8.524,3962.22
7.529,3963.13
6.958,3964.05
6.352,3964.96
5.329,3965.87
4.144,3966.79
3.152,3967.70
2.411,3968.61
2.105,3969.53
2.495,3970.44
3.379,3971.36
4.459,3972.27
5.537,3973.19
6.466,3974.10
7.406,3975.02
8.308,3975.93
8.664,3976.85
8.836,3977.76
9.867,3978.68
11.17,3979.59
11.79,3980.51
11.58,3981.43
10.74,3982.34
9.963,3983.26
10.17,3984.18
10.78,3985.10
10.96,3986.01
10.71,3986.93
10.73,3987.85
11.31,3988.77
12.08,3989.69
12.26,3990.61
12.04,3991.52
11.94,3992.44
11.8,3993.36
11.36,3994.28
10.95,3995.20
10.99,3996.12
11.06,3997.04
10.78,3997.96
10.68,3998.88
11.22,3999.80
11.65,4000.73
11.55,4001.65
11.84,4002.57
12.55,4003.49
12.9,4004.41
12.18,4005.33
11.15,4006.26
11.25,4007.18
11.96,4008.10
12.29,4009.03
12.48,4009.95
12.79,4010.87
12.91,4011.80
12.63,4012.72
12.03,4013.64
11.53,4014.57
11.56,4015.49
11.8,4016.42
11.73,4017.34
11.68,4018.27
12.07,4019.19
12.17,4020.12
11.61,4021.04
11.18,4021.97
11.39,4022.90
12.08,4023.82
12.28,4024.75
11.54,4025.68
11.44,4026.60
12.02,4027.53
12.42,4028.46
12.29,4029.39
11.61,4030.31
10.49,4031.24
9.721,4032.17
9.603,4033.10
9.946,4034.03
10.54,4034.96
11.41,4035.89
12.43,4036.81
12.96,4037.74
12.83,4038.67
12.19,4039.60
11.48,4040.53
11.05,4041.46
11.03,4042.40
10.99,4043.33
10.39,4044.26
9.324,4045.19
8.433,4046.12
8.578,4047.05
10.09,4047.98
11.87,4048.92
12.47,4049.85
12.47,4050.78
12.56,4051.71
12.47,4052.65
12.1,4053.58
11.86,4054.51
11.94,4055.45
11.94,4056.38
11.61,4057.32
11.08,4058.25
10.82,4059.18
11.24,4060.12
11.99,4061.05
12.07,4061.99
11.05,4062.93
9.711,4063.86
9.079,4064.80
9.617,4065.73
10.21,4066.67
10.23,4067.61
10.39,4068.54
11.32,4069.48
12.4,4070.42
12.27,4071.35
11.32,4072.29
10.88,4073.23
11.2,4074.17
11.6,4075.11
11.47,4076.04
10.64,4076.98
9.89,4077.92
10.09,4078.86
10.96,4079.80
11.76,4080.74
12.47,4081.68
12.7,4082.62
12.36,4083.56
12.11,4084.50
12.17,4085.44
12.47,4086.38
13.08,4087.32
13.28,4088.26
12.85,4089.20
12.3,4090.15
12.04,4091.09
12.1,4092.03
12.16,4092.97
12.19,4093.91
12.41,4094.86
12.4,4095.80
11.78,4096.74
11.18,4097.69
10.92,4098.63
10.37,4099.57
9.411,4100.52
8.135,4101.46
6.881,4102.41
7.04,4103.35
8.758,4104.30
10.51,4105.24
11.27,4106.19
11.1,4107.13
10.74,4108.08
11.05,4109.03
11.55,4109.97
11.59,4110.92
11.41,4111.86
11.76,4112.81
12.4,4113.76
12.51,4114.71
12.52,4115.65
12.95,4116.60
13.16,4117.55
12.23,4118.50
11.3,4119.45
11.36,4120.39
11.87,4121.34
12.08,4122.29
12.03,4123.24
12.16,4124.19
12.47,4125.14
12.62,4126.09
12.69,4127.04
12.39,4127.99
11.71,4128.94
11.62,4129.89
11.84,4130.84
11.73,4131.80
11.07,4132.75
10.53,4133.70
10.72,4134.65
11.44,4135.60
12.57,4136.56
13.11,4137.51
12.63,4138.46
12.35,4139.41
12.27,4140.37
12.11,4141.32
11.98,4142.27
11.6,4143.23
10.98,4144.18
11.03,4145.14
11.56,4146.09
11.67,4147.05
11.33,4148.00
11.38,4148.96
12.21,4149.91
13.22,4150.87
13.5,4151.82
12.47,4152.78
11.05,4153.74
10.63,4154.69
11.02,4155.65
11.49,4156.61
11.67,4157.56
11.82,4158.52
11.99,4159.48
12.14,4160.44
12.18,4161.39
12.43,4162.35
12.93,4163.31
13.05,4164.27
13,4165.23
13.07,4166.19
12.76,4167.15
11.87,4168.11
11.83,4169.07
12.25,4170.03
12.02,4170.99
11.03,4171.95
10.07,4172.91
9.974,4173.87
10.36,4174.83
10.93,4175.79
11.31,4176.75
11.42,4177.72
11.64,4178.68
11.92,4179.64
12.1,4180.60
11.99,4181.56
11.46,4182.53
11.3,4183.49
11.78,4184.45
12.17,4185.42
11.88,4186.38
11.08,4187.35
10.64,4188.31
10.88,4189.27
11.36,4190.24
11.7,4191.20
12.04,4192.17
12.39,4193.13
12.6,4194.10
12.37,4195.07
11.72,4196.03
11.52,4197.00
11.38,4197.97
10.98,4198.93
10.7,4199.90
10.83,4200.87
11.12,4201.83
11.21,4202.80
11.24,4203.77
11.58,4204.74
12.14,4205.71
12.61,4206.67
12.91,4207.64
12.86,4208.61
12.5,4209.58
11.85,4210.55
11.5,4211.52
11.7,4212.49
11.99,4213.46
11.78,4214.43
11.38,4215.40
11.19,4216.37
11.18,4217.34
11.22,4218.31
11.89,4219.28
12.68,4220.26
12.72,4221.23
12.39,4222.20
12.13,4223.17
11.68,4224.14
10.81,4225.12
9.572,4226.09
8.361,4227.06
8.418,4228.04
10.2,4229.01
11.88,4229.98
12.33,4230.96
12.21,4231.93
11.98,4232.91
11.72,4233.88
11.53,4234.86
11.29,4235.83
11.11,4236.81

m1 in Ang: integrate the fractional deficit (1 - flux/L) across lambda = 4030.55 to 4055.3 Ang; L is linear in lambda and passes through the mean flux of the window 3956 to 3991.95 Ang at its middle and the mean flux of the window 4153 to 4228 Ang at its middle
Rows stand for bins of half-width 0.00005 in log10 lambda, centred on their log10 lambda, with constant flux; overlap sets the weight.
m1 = -4.5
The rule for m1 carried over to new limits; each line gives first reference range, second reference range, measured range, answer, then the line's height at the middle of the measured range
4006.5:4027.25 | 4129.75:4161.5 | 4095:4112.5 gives 2.13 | 11.8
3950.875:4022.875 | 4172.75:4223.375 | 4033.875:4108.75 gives -4.08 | 10.6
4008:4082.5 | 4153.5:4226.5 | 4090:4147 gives 0.15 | 11.5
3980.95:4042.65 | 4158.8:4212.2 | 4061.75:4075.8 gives 0.90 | 11.6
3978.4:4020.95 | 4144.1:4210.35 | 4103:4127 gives 0.21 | 11.7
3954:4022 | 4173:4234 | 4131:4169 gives -2.88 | 11.1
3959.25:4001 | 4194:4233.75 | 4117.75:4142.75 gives -3.23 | 10.6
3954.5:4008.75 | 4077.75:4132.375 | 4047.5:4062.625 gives -1.51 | 10.7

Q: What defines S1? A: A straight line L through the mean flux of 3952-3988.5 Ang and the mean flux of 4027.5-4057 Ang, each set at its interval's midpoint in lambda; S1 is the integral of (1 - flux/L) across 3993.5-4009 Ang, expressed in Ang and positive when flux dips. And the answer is -3.2 Ang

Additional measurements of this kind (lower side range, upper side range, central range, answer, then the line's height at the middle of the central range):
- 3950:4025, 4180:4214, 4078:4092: -1.7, 10.8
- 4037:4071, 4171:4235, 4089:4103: 0.2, 11.3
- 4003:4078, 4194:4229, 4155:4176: -0.6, 11.5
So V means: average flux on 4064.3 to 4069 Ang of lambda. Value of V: 9.91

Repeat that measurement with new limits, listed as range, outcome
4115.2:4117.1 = 12.7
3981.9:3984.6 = 10.3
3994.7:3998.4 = 11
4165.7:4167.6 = 12.9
